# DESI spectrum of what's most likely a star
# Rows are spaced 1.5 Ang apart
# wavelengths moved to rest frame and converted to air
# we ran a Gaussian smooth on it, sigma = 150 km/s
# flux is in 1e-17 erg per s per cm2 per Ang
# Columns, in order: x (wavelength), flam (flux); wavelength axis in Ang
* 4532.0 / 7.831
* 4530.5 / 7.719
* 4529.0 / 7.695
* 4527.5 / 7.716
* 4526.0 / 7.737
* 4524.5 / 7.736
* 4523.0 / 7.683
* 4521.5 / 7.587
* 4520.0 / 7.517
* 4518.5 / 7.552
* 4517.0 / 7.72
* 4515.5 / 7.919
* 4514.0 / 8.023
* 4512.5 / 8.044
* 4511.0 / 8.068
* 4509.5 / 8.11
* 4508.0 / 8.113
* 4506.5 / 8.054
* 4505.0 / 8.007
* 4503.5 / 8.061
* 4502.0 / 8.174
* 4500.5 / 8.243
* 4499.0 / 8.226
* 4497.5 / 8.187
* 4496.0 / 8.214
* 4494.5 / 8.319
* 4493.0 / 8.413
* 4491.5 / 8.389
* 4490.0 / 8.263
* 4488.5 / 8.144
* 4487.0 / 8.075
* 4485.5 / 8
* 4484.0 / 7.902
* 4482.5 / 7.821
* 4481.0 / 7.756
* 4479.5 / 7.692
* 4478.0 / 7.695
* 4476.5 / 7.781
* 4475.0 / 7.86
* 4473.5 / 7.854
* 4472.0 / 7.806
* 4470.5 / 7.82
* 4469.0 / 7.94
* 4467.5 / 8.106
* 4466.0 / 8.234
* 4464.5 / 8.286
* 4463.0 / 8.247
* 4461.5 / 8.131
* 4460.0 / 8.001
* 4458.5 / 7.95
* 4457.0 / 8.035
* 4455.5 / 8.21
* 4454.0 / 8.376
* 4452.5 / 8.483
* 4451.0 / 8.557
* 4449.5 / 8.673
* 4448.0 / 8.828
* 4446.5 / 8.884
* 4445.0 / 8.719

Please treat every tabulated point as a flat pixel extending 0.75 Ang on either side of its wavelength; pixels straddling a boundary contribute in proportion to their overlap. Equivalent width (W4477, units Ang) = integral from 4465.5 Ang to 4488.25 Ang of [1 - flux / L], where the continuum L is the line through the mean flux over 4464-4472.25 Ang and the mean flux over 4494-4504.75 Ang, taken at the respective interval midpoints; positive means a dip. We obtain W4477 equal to 0.5 Ang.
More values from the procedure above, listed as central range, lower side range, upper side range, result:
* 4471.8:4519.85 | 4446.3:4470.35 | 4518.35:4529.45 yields -0.5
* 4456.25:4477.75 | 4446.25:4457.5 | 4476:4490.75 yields 0.6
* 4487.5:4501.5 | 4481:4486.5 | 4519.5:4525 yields -0.8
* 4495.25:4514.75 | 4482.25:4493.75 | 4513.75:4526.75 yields -0.5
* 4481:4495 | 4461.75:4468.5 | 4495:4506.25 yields 0.1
